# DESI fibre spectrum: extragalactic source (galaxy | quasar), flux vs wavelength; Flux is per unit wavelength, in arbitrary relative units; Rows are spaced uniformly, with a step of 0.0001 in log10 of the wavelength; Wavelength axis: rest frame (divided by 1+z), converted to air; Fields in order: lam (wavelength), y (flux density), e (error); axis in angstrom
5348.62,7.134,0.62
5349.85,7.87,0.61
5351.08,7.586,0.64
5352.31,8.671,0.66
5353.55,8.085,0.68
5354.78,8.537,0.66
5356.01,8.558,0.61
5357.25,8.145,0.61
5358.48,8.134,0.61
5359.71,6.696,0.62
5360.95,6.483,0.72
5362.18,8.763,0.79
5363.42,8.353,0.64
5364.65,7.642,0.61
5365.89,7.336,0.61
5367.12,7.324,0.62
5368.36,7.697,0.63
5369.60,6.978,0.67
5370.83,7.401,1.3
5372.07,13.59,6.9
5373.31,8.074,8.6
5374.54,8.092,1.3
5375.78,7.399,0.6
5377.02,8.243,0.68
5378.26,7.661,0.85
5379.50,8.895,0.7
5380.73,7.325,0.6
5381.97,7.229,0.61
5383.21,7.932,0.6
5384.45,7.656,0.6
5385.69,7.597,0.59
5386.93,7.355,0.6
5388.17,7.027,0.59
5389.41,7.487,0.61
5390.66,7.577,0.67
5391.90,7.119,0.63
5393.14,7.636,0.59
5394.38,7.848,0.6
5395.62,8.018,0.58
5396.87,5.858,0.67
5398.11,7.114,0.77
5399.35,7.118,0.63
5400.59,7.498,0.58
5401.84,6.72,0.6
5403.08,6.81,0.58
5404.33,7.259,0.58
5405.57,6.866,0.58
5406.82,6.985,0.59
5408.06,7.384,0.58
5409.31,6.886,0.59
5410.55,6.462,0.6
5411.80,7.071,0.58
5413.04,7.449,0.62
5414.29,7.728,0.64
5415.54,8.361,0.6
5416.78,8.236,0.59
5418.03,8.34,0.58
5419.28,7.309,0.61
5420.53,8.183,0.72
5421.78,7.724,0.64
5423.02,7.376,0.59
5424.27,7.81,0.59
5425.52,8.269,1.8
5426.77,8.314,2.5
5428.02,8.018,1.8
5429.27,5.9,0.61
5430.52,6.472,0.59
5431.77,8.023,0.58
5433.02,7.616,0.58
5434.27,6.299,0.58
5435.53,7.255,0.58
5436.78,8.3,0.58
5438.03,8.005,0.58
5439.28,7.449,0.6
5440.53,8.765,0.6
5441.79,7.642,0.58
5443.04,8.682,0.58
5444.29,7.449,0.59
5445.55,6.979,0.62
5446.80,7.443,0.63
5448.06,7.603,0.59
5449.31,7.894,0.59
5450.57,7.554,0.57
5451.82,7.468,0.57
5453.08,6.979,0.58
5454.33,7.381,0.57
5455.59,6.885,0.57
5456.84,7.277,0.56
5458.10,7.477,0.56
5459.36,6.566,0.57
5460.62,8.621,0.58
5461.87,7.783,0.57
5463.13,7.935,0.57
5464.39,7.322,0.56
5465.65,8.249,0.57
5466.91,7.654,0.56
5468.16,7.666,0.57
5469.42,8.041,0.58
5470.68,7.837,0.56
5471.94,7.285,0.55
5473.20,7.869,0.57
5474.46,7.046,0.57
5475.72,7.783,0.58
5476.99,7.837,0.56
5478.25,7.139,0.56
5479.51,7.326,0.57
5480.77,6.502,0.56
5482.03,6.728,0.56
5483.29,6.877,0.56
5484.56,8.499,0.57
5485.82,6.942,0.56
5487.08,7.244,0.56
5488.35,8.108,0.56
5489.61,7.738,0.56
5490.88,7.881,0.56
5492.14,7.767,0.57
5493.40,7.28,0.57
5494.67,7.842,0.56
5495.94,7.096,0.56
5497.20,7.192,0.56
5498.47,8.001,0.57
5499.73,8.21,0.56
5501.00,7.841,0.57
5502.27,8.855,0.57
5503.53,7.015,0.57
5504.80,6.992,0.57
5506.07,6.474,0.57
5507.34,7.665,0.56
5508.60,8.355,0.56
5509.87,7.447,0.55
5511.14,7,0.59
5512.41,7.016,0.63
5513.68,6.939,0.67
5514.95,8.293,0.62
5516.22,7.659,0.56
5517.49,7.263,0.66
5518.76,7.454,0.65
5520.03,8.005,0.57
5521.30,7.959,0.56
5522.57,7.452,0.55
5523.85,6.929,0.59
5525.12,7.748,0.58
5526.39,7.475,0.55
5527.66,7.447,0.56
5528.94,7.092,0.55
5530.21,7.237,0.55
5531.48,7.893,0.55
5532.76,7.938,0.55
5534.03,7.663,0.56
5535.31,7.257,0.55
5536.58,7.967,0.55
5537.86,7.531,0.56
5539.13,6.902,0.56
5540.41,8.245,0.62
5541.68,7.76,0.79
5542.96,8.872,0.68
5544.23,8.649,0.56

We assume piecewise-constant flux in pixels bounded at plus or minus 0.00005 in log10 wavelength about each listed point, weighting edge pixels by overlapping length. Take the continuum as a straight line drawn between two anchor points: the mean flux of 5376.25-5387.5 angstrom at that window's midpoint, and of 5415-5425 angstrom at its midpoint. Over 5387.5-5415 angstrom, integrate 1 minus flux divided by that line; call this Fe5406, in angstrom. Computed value 2.3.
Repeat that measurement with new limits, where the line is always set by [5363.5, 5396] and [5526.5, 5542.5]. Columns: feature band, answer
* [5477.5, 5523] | 0.86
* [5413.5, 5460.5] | 0.93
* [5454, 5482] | 0.72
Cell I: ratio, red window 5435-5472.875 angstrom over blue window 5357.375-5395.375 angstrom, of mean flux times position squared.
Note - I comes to 1.0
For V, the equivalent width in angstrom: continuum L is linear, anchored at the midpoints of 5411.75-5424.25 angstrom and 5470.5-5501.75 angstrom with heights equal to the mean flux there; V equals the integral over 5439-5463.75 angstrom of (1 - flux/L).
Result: 0.2 angstrom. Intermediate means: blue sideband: 7.82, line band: 7.59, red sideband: 7.51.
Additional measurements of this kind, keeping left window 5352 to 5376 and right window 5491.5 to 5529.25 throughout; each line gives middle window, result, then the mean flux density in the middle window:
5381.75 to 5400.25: 1.43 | 7.38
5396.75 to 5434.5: 2.53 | 7.37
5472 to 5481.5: 0.39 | 7.35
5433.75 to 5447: 0.21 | 7.68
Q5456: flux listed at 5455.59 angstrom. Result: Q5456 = 6.885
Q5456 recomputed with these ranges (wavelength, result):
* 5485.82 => 6.942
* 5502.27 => 8.855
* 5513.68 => 6.939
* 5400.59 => 7.498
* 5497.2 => 7.192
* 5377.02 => 8.243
